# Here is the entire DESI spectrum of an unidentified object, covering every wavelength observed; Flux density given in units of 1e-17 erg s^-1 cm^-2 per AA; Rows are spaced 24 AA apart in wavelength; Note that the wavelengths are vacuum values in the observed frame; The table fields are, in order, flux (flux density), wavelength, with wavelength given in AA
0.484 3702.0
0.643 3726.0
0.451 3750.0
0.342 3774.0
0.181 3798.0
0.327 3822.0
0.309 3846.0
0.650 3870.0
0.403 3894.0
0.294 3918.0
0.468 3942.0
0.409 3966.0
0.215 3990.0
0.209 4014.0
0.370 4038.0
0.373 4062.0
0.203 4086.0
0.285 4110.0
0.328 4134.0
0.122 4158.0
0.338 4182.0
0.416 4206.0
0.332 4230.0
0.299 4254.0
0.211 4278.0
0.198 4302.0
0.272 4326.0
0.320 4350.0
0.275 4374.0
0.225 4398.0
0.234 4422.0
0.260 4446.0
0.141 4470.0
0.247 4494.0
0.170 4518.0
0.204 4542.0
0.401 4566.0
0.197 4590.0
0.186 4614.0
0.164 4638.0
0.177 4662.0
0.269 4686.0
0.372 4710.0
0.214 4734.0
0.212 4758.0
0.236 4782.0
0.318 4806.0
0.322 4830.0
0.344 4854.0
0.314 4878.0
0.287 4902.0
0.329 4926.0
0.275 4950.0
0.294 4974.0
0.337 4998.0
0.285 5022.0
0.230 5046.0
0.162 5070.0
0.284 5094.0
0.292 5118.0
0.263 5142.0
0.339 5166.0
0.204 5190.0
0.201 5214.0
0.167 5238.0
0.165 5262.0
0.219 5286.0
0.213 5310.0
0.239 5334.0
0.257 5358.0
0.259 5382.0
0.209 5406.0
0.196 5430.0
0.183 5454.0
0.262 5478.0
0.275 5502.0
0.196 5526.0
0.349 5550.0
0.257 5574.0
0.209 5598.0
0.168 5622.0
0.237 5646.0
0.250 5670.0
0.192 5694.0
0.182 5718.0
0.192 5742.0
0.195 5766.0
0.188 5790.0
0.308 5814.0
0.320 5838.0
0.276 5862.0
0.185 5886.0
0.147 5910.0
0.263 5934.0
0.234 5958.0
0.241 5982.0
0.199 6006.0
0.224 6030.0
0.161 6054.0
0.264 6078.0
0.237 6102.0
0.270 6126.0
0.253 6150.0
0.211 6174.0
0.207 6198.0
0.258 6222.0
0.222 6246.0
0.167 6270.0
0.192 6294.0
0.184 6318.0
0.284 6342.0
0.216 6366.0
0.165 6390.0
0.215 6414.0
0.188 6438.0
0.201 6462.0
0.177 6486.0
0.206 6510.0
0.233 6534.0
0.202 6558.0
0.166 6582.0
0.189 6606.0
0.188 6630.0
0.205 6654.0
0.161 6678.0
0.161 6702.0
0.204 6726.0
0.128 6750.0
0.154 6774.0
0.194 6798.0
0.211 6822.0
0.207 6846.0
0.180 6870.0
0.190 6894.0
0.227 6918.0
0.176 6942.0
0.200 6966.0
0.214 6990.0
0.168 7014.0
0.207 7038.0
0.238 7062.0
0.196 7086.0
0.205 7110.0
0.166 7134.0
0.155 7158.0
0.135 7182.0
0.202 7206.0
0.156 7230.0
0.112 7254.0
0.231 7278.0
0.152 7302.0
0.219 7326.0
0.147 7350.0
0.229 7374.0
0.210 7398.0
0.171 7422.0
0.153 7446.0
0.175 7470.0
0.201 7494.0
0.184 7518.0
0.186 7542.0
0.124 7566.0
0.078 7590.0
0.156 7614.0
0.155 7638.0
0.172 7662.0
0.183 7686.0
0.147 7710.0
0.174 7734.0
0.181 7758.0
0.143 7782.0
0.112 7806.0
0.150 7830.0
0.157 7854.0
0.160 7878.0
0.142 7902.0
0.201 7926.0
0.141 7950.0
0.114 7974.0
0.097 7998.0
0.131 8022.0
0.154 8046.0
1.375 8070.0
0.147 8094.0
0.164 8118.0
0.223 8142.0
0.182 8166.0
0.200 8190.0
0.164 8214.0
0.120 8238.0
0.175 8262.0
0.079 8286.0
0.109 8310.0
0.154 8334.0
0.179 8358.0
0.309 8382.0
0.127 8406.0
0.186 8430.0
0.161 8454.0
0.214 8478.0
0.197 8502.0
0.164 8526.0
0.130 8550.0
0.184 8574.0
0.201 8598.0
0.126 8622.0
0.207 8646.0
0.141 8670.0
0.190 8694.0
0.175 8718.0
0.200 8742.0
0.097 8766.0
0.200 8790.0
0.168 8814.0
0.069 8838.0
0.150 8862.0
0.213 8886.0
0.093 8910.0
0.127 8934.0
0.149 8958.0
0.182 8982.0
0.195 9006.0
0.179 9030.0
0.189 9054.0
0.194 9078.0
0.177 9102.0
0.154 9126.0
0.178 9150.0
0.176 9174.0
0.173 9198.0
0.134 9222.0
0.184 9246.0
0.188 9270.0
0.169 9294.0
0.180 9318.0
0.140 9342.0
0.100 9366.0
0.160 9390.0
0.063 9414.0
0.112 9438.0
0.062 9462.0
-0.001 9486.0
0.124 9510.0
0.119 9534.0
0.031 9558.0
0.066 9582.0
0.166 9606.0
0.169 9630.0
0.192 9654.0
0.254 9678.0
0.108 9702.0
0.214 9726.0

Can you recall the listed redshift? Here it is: 1.165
